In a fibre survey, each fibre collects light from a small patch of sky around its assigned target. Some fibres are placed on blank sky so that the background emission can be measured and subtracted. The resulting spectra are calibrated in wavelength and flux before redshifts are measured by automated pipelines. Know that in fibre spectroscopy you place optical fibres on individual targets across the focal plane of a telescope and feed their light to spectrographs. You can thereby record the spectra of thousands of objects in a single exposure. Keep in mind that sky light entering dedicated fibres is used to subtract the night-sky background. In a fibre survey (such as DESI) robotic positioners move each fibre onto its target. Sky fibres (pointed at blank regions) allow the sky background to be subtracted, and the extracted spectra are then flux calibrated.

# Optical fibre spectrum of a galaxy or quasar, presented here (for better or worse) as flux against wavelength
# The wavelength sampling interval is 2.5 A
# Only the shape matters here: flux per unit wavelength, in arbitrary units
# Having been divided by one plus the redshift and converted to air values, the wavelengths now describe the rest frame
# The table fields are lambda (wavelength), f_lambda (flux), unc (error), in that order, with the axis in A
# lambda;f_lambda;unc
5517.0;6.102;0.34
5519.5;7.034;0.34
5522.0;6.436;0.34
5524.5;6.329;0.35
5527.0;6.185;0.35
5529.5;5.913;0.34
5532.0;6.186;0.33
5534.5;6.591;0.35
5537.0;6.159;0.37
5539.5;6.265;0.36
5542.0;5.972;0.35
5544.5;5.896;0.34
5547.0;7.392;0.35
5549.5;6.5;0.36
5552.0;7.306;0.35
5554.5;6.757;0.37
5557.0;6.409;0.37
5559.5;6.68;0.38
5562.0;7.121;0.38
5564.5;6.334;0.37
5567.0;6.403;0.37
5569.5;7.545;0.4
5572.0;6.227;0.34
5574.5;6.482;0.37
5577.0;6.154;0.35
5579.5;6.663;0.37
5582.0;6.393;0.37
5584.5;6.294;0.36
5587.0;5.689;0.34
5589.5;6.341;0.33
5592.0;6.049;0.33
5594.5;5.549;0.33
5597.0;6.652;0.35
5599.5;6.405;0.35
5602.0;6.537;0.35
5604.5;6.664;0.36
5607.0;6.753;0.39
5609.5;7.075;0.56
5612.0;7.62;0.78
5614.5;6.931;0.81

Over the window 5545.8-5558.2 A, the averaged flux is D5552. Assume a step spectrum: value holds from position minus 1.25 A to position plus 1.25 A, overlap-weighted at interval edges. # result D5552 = 6.87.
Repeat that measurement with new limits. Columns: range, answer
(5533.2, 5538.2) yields 6.38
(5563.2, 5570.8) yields 6.76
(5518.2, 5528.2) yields 6.5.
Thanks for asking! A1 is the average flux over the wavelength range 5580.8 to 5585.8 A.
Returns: 6.34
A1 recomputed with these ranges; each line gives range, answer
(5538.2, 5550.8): 6.41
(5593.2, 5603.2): 6.28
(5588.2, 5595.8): 5.98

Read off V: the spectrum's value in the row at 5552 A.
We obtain 7.306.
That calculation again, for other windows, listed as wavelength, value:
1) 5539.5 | 6.265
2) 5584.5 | 6.294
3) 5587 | 5.689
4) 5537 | 6.159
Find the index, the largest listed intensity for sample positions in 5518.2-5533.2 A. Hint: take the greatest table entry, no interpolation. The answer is 7.034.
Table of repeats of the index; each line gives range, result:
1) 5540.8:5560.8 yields 7.392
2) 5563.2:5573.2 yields 7.545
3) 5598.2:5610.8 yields 7.075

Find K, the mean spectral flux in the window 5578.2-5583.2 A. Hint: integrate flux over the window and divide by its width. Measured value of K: 6.53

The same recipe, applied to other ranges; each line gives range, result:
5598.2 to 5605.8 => 6.54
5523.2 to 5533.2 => 6.15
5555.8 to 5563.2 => 6.74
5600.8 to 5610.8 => 6.76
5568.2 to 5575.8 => 6.75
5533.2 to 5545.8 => 6.18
